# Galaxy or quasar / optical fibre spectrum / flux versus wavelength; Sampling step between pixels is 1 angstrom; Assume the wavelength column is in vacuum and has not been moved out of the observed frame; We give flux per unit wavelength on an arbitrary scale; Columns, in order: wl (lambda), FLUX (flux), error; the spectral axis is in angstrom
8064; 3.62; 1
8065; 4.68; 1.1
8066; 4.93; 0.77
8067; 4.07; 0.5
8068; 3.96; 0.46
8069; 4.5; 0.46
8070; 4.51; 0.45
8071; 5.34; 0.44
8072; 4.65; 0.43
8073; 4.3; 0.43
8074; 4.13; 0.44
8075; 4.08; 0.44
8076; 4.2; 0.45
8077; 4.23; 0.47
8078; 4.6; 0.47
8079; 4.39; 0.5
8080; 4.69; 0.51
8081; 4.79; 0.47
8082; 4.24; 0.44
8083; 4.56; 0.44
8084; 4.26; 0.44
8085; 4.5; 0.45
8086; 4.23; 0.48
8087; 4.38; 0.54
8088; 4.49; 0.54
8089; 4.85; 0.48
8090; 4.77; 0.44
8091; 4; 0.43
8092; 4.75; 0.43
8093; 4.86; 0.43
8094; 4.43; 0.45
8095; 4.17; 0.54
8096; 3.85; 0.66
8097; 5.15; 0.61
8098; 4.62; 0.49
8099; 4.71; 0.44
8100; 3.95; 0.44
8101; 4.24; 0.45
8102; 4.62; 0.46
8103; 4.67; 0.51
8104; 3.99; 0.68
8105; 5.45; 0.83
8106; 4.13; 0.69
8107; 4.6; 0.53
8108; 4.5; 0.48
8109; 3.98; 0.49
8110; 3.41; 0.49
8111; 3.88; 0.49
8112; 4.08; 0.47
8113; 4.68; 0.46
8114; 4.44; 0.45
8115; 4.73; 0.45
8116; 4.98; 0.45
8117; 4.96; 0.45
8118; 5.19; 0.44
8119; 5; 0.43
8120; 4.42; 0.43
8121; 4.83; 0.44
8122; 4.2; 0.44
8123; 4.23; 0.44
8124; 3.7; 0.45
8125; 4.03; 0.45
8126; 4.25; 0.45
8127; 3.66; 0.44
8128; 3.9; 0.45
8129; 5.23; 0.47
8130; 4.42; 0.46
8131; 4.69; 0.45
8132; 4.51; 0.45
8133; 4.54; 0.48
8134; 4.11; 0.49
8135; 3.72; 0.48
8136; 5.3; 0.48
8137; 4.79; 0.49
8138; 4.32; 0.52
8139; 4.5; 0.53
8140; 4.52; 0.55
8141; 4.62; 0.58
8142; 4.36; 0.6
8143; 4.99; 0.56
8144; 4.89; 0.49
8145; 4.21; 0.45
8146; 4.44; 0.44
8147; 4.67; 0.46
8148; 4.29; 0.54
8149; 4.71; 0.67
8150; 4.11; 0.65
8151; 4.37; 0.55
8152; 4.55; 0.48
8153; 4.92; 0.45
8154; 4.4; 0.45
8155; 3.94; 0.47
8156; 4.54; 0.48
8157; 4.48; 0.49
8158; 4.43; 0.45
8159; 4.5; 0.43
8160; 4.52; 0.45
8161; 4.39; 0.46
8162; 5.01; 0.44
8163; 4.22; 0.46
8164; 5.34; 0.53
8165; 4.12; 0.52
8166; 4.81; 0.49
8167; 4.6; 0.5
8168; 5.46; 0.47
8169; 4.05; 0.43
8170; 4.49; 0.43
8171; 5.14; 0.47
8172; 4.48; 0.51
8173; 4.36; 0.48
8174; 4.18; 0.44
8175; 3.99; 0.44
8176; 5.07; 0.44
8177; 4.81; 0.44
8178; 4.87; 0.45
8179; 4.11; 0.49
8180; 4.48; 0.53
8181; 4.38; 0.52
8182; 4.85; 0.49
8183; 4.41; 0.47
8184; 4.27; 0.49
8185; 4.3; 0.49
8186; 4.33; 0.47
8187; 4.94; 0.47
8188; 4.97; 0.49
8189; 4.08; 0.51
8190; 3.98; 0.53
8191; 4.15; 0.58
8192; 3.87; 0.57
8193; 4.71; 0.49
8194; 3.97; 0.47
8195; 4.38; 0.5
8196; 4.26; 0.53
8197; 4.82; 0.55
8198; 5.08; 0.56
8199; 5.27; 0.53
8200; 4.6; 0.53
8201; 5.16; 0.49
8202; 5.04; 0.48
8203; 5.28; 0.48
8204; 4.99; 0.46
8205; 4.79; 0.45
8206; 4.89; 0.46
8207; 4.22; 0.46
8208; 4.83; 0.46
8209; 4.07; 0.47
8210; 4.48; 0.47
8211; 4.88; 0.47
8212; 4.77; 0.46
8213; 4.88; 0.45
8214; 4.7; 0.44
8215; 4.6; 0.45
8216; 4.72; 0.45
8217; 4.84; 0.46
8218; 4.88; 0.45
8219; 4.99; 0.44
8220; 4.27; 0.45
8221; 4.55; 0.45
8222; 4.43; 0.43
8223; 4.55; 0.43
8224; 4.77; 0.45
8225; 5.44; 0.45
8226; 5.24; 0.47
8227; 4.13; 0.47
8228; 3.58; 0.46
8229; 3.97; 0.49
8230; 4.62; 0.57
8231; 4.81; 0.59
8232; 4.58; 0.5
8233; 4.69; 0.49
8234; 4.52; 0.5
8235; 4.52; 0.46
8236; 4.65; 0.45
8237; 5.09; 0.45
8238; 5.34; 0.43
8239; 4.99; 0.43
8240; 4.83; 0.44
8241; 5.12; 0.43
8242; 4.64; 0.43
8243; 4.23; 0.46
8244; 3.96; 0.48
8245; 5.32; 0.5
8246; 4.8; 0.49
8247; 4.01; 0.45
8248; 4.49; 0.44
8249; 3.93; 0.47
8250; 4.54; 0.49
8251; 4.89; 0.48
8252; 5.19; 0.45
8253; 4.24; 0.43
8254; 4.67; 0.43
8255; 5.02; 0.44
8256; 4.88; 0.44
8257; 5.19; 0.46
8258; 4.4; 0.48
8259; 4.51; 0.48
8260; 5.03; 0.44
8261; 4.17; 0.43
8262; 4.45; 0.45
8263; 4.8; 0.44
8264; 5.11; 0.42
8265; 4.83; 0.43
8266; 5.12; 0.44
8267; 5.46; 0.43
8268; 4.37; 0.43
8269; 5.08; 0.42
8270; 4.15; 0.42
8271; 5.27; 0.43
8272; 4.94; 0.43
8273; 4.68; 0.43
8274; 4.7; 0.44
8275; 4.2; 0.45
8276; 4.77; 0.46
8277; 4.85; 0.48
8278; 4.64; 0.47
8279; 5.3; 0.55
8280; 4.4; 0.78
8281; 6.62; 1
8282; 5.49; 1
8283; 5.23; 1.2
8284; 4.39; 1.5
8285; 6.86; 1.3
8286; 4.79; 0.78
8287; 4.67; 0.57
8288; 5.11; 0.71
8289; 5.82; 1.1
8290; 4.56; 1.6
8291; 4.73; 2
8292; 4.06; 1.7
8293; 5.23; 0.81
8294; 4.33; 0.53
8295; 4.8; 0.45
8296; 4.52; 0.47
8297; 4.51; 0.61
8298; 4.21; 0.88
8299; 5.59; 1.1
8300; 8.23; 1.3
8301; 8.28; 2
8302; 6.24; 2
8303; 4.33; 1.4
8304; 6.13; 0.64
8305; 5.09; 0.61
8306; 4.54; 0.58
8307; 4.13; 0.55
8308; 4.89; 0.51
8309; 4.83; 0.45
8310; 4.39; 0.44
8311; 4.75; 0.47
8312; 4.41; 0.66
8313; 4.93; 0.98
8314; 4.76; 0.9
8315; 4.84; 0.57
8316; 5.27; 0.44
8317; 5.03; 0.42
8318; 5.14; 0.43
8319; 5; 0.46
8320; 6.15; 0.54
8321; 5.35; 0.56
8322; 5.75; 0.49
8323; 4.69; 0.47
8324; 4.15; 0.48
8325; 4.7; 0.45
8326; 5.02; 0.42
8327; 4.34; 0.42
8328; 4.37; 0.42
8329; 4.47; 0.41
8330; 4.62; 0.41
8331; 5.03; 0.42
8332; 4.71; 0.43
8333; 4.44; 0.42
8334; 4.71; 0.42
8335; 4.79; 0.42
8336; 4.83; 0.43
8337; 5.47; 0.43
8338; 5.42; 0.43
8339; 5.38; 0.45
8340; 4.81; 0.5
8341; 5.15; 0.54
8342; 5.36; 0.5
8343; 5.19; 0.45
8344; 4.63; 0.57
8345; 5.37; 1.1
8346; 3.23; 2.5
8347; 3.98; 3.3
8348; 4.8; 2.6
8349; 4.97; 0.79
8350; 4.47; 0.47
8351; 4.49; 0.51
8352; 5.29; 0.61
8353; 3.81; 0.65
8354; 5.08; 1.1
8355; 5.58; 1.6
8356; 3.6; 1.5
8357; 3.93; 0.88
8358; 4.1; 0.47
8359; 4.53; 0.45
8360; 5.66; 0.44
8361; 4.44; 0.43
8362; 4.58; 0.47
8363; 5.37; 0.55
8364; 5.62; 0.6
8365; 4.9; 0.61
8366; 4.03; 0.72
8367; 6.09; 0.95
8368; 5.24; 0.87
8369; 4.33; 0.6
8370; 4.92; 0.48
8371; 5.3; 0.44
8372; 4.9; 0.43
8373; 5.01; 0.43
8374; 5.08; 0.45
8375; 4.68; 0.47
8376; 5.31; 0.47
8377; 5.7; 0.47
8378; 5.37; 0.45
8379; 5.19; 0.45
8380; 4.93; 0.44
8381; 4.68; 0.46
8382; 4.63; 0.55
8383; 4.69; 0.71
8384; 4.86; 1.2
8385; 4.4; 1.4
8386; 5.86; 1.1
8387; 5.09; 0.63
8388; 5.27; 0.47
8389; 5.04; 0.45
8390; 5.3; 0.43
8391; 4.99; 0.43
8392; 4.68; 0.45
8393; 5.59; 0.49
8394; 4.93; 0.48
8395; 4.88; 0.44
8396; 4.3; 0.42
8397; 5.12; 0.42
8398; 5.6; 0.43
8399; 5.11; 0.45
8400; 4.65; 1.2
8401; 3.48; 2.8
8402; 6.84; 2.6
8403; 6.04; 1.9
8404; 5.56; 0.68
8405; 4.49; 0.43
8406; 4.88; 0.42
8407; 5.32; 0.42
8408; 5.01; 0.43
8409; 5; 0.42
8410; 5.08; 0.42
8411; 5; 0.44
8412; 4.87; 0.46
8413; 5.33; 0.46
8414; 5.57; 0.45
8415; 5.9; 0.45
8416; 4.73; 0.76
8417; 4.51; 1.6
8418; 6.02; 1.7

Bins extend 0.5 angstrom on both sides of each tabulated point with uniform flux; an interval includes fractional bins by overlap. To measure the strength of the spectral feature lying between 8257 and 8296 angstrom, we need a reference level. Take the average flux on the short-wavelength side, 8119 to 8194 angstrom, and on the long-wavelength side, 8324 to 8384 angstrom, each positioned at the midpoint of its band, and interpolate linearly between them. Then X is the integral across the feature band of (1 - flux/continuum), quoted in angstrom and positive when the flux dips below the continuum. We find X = -1.7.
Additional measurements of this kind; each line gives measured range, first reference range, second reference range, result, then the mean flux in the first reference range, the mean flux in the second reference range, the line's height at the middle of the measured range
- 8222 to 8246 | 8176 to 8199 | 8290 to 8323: 0.31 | 4.49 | 5.12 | 4.74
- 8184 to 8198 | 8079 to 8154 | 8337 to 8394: 0.65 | 4.47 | 4.91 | 4.6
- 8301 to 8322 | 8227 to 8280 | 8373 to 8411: -1.12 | 4.69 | 5.07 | 4.85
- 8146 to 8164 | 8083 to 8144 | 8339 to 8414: 0.16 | 4.46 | 4.95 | 4.54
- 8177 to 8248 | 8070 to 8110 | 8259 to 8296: 1.88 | 4.46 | 4.91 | 4.75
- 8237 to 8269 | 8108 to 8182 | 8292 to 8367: 0.01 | 4.49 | 4.92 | 4.74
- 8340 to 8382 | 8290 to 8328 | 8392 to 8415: 2.01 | 5.05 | 5.13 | 5.09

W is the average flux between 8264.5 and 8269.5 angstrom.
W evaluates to 4.97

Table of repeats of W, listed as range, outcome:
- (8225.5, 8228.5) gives 4.32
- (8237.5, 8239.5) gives 5.17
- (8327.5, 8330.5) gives 4.49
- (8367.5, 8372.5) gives 4.94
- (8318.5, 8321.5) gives 5.5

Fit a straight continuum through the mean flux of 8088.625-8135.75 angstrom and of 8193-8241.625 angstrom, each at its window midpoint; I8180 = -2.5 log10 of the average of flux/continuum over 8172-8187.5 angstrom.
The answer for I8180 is 0.029 mag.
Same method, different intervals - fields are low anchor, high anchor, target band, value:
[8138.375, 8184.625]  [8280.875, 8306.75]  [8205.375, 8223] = 0.044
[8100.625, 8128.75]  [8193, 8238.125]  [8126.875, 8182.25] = -0.005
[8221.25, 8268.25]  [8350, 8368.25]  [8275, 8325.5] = -0.082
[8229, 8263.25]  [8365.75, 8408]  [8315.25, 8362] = 0.026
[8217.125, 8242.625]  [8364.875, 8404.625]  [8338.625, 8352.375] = 0.041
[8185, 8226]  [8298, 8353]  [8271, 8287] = -0.040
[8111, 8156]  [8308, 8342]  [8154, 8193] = 0.017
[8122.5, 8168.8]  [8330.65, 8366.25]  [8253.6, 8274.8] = -0.032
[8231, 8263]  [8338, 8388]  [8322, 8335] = 0.038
